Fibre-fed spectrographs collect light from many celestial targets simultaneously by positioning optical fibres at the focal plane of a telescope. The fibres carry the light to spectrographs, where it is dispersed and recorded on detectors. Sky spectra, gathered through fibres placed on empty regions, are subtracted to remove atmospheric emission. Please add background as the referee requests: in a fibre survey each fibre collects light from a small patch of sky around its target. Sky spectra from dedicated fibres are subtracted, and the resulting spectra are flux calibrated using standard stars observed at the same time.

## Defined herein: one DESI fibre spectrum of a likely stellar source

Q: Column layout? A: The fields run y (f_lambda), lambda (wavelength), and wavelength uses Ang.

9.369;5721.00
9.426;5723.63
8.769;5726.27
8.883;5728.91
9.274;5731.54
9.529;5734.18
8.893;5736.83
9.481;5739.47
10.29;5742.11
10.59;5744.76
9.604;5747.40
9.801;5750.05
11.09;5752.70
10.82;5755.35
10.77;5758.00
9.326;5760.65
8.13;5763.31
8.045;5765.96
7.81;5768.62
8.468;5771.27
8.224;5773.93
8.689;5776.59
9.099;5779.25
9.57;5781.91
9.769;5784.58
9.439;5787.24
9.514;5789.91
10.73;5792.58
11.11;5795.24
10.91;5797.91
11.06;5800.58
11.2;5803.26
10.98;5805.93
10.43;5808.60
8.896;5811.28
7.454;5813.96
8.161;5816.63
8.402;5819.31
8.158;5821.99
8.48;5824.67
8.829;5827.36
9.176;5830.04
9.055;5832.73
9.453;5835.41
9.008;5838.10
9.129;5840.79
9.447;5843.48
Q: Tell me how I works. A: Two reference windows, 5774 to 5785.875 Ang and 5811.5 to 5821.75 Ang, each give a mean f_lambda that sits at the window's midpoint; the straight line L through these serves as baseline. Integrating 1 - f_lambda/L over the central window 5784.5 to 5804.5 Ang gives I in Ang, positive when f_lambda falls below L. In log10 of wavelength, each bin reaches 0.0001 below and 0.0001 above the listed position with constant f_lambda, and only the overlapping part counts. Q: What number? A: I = -4.0 Ang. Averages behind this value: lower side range 9.16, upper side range 8.12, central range 10.5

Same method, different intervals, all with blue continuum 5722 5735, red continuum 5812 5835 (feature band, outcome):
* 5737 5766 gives -2.7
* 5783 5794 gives -1.4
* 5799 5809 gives -2.7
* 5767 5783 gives 0.4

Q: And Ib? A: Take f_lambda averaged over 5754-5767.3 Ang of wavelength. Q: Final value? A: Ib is 9.42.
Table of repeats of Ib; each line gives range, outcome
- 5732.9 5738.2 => 9.2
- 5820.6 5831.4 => 8.66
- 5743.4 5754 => 10.3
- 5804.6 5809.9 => 10.7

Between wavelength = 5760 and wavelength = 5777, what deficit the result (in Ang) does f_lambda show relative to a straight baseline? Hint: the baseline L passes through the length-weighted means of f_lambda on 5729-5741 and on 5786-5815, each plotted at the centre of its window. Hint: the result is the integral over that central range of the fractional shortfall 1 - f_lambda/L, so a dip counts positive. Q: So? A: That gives 2.5 Ang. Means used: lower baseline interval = 9.27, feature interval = 8.33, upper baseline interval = 10.2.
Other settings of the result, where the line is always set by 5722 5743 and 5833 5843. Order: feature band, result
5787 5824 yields -2.0 Ang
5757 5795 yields 0.4 Ang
